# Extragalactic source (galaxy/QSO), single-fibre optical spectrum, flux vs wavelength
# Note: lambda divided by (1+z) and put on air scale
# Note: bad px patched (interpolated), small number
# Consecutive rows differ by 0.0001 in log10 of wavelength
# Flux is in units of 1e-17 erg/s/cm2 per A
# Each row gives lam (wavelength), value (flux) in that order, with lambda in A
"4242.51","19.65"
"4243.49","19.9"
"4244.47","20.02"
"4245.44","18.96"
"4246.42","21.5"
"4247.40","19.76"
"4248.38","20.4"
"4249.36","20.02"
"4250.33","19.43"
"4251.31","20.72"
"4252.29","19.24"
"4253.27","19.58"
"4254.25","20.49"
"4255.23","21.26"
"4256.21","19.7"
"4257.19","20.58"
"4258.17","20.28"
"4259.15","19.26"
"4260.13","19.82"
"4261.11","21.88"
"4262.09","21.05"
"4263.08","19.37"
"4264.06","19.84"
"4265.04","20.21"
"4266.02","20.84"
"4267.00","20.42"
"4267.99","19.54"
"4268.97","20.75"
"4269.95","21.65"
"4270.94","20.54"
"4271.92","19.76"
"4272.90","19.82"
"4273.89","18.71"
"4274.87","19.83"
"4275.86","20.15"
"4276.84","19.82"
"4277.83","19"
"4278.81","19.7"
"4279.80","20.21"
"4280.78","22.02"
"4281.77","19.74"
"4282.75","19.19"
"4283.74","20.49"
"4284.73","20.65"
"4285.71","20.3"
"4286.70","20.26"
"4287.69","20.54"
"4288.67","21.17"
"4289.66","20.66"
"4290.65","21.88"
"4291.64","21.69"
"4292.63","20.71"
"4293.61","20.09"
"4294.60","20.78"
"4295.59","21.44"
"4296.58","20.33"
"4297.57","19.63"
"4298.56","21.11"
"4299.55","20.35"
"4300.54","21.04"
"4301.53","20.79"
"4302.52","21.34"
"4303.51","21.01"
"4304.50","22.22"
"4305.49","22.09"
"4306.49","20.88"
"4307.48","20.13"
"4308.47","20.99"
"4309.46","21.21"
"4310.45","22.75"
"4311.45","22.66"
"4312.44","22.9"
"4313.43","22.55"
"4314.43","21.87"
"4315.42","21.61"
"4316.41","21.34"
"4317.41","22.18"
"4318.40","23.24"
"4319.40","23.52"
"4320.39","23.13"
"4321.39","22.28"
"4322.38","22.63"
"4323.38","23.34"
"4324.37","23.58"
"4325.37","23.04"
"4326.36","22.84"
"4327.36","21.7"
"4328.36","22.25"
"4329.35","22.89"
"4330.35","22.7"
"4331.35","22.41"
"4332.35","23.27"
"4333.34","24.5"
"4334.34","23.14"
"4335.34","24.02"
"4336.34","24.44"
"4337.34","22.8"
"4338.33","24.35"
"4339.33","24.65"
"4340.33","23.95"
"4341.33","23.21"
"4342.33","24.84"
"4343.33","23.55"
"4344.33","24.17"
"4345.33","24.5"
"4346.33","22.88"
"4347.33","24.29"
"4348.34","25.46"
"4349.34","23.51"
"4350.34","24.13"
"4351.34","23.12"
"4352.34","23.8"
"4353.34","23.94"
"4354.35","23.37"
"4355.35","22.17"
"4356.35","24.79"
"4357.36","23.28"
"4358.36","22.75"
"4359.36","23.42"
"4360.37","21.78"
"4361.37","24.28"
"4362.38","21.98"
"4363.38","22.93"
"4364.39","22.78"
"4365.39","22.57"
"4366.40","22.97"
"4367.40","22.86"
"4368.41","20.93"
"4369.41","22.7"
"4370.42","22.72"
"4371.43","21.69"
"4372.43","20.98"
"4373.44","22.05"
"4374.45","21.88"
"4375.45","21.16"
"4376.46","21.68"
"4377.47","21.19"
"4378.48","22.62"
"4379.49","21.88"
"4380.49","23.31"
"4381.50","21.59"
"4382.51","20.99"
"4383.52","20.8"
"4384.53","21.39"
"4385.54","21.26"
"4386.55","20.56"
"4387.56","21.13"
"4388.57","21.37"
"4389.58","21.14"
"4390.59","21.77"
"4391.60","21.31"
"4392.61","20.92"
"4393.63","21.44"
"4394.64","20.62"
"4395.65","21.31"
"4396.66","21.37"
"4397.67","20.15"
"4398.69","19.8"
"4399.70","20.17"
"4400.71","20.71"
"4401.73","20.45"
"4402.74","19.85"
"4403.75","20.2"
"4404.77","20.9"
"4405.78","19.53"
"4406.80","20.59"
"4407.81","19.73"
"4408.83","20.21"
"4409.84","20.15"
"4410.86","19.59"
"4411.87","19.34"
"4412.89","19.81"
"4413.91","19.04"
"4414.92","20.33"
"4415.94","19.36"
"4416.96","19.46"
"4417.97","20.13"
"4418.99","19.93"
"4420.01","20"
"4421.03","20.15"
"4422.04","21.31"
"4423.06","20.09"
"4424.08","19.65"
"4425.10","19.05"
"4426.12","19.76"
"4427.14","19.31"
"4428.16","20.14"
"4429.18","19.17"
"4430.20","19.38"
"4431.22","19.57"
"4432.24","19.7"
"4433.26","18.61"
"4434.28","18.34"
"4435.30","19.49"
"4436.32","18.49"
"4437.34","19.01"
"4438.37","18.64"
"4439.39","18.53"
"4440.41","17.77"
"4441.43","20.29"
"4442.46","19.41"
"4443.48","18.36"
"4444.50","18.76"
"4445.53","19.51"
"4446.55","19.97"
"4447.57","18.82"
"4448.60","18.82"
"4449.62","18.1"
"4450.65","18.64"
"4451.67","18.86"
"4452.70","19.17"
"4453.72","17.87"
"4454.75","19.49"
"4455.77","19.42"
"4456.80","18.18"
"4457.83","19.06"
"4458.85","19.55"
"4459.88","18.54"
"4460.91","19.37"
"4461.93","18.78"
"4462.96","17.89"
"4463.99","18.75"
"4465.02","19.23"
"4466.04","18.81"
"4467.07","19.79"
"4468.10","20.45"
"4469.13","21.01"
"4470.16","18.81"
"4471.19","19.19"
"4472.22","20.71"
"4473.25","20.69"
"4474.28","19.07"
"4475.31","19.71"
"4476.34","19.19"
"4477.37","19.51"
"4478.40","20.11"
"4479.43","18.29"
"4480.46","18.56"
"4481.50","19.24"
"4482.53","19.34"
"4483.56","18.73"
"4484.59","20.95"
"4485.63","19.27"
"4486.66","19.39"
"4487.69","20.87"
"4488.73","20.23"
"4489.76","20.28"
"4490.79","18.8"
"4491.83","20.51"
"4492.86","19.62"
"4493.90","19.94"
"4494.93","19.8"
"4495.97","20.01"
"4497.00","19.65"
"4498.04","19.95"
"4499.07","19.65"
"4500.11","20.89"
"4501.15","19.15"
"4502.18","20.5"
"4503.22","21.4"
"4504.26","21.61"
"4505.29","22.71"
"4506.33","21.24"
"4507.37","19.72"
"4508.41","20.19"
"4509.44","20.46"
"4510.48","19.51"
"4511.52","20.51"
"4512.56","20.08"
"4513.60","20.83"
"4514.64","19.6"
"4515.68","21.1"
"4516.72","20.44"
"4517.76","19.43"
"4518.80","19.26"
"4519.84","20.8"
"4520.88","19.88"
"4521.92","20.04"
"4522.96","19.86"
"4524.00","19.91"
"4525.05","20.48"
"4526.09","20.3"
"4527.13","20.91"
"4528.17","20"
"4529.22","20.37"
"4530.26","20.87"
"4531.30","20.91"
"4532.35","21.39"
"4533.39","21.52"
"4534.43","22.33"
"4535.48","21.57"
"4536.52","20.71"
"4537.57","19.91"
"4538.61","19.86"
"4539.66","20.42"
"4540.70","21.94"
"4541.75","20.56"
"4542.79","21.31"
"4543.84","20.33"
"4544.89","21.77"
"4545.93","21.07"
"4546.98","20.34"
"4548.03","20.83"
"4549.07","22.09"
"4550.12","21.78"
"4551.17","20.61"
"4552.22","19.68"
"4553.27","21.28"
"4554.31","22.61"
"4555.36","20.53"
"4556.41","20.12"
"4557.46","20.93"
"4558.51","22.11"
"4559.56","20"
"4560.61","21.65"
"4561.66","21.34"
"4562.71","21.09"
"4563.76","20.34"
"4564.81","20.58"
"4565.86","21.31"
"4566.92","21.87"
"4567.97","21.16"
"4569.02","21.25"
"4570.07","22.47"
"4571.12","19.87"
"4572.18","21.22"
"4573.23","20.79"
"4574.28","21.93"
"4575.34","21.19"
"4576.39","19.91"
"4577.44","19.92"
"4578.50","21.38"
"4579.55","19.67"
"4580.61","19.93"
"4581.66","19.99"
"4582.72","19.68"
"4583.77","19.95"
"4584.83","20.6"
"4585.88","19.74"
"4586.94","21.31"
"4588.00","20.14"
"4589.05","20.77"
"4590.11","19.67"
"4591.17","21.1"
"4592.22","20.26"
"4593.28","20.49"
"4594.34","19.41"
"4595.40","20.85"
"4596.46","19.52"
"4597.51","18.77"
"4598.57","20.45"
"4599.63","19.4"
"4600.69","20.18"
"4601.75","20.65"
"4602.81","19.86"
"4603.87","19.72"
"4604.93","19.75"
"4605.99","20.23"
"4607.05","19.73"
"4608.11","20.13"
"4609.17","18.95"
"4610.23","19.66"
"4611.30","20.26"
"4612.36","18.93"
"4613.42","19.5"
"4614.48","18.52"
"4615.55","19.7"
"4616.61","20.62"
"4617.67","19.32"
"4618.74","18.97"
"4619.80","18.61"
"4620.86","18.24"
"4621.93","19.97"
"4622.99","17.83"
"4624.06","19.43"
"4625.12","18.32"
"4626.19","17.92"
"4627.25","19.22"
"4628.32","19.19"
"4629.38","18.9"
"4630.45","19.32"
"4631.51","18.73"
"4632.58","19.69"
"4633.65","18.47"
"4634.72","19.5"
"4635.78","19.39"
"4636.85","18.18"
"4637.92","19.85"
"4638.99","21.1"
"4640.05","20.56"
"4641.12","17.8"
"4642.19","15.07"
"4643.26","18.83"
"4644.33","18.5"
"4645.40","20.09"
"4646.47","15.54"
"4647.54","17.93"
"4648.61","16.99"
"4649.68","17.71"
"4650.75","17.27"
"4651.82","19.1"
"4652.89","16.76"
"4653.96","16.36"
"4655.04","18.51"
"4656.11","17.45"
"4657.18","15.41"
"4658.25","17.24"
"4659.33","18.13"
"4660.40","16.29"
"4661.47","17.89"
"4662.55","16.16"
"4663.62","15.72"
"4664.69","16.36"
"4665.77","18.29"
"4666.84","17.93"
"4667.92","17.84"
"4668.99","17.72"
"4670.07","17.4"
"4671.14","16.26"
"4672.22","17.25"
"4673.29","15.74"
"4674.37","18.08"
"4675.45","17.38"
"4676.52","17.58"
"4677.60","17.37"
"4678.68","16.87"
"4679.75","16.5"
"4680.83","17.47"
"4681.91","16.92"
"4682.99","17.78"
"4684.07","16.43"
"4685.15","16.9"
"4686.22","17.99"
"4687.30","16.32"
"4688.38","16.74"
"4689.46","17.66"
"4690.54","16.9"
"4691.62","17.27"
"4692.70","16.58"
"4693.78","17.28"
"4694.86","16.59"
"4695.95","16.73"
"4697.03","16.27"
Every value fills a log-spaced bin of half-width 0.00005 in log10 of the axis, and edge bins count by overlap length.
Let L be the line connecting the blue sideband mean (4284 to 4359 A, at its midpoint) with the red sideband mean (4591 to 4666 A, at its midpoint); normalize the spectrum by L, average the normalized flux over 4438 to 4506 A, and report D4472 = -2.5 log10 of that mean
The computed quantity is 0.06 mag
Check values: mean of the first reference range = 22.5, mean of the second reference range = 18.8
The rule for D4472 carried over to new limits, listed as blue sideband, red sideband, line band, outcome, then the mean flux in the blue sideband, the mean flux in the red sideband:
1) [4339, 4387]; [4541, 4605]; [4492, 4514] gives 0.05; 22.8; 20.6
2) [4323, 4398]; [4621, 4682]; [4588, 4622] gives -0.06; 22.6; 17.9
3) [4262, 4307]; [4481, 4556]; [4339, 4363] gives -0.16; 20.5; 20.5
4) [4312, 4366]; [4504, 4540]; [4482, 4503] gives 0.06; 23.2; 20.5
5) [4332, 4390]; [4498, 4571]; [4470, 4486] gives 0.10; 22.8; 20.8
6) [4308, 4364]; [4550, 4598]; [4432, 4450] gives 0.17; 23.2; 20.7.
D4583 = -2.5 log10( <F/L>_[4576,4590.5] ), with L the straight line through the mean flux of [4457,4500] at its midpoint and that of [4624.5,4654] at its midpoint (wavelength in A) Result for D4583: -0.07 mag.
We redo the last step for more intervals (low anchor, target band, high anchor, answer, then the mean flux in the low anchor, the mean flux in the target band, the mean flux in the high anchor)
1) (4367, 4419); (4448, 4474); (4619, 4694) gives 0.051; 20.9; 19.2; 17.8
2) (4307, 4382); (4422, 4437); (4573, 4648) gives 0.126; 22.9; 19.4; 19.5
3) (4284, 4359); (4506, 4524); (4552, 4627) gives 0.035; 22.5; 20.2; 20.2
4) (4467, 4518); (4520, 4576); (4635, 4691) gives -0.094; 20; 20.9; 17.5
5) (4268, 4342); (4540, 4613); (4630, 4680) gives -0.107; 21.6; 20.6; 17.8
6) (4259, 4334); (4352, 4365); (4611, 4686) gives -0.124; 21.2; 23.2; 18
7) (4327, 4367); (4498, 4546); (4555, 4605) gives 0.034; 23.4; 20.6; 20.5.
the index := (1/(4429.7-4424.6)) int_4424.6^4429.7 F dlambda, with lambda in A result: 19.5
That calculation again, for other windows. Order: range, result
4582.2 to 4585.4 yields 20.1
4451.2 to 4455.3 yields 18.9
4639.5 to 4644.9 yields 18.2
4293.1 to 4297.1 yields 20.7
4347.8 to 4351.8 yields 24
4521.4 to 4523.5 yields 20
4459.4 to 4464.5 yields 18.7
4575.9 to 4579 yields 20.4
